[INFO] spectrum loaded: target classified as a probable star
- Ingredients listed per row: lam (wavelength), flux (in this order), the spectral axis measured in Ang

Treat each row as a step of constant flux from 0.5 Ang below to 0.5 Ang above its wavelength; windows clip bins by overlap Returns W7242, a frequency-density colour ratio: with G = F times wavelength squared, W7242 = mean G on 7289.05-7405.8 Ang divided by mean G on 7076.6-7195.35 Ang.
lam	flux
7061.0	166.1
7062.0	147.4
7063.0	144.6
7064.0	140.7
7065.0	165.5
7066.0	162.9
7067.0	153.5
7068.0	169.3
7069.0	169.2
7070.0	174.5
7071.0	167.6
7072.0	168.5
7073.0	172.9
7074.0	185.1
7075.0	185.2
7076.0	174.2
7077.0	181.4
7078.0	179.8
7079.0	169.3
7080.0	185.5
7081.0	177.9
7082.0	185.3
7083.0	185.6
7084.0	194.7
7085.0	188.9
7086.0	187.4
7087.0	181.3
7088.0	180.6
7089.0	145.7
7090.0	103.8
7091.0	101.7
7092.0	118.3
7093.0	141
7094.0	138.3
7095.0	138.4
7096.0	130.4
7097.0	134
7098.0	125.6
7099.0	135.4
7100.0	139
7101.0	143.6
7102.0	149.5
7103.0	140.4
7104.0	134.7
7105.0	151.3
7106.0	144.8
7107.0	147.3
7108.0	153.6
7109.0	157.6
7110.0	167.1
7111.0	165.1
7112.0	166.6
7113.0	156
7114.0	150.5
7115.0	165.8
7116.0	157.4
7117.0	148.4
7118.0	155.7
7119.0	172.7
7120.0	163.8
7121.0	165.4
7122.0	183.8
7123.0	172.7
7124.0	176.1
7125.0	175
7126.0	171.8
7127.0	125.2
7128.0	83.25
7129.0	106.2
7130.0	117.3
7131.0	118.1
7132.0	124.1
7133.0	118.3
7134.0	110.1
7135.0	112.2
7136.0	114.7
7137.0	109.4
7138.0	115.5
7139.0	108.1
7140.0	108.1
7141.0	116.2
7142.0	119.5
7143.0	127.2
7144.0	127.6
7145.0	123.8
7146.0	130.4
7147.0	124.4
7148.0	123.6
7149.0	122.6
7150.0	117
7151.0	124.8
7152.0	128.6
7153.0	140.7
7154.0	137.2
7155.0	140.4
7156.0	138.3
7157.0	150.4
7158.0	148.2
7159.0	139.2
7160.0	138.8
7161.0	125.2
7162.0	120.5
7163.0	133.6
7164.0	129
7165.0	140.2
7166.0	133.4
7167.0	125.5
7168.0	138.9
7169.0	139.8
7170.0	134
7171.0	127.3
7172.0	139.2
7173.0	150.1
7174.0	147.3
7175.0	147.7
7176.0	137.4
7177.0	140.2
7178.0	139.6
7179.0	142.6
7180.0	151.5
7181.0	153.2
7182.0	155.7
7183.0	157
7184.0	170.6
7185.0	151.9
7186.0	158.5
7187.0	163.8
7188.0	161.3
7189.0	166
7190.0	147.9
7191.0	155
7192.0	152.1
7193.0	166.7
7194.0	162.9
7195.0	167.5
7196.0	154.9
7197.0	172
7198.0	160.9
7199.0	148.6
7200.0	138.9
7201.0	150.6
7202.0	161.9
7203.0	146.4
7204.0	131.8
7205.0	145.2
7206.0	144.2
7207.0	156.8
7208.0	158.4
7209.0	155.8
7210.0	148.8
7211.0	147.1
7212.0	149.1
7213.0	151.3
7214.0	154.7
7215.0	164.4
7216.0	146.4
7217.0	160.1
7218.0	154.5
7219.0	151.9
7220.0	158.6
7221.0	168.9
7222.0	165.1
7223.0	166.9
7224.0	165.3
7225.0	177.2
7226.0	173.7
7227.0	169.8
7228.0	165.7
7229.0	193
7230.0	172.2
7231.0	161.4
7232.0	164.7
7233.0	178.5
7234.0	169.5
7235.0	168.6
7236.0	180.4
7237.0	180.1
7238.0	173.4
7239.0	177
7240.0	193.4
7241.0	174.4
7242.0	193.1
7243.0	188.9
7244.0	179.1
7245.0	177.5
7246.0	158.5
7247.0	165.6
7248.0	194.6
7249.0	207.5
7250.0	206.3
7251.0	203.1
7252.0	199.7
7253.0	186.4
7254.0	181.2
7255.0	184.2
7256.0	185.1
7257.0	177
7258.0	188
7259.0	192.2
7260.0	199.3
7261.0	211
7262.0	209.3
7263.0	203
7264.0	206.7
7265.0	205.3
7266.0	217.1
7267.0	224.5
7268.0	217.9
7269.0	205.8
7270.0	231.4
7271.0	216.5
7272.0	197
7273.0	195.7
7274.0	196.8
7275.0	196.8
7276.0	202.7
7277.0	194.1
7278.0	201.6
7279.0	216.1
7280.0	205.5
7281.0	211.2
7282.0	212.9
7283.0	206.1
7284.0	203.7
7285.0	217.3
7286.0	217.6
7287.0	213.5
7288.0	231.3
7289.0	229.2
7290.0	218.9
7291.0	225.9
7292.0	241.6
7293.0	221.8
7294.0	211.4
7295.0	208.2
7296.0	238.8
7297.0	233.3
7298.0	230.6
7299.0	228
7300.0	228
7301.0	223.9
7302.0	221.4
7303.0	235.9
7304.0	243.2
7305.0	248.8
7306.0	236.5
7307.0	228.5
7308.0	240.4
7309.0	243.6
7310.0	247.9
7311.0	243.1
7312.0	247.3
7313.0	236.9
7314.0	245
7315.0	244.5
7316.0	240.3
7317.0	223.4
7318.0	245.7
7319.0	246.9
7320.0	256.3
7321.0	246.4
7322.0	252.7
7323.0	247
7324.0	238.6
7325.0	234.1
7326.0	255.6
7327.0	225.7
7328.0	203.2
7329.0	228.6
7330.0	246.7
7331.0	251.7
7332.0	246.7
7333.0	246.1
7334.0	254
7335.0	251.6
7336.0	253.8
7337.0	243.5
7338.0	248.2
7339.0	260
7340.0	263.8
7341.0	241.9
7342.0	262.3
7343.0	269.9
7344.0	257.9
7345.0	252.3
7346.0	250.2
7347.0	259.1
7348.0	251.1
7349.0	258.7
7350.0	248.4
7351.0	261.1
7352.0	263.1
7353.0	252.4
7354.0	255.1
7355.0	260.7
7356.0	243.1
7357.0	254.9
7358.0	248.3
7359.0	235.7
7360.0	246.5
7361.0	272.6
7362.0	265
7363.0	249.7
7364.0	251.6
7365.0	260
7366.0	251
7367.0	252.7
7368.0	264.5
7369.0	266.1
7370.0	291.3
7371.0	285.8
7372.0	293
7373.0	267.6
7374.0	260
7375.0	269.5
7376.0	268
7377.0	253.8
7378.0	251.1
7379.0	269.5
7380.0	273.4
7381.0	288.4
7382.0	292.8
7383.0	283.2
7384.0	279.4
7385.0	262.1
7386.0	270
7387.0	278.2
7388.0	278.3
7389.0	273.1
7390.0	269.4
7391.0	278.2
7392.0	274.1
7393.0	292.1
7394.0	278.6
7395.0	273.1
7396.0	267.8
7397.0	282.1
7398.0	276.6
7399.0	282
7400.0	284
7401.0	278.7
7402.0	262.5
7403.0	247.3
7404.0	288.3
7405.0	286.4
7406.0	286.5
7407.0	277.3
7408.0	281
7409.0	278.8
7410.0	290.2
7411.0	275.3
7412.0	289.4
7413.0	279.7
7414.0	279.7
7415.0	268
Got 1.9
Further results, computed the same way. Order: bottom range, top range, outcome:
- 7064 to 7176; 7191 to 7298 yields 1.32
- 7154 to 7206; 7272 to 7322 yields 1.59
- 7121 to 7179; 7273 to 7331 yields 1.80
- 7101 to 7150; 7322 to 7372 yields 1.94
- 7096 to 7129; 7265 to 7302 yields 1.49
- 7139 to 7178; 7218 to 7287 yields 1.48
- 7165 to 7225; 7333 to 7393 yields 1.81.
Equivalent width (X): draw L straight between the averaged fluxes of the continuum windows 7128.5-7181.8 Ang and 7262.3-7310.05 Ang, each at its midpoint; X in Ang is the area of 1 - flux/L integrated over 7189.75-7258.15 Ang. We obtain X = 3.5 Ang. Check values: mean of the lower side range 130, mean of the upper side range 219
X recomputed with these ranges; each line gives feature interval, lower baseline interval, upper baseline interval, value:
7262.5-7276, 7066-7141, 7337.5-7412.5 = 0.8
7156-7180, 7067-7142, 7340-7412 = 5.4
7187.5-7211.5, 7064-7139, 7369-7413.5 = 4.9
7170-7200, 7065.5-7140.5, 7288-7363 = 5.3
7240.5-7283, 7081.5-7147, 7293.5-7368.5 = 2.9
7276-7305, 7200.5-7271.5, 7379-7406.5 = -1.2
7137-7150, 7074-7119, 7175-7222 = 3.0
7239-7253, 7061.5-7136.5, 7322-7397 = 1.7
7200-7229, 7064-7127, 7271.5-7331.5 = 6.1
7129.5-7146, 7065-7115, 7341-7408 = 5.6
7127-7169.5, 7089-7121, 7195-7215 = 6.7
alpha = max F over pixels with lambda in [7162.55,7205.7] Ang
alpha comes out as 172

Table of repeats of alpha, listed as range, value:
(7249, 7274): 231.4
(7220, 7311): 248.8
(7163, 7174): 150.1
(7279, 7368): 272.6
